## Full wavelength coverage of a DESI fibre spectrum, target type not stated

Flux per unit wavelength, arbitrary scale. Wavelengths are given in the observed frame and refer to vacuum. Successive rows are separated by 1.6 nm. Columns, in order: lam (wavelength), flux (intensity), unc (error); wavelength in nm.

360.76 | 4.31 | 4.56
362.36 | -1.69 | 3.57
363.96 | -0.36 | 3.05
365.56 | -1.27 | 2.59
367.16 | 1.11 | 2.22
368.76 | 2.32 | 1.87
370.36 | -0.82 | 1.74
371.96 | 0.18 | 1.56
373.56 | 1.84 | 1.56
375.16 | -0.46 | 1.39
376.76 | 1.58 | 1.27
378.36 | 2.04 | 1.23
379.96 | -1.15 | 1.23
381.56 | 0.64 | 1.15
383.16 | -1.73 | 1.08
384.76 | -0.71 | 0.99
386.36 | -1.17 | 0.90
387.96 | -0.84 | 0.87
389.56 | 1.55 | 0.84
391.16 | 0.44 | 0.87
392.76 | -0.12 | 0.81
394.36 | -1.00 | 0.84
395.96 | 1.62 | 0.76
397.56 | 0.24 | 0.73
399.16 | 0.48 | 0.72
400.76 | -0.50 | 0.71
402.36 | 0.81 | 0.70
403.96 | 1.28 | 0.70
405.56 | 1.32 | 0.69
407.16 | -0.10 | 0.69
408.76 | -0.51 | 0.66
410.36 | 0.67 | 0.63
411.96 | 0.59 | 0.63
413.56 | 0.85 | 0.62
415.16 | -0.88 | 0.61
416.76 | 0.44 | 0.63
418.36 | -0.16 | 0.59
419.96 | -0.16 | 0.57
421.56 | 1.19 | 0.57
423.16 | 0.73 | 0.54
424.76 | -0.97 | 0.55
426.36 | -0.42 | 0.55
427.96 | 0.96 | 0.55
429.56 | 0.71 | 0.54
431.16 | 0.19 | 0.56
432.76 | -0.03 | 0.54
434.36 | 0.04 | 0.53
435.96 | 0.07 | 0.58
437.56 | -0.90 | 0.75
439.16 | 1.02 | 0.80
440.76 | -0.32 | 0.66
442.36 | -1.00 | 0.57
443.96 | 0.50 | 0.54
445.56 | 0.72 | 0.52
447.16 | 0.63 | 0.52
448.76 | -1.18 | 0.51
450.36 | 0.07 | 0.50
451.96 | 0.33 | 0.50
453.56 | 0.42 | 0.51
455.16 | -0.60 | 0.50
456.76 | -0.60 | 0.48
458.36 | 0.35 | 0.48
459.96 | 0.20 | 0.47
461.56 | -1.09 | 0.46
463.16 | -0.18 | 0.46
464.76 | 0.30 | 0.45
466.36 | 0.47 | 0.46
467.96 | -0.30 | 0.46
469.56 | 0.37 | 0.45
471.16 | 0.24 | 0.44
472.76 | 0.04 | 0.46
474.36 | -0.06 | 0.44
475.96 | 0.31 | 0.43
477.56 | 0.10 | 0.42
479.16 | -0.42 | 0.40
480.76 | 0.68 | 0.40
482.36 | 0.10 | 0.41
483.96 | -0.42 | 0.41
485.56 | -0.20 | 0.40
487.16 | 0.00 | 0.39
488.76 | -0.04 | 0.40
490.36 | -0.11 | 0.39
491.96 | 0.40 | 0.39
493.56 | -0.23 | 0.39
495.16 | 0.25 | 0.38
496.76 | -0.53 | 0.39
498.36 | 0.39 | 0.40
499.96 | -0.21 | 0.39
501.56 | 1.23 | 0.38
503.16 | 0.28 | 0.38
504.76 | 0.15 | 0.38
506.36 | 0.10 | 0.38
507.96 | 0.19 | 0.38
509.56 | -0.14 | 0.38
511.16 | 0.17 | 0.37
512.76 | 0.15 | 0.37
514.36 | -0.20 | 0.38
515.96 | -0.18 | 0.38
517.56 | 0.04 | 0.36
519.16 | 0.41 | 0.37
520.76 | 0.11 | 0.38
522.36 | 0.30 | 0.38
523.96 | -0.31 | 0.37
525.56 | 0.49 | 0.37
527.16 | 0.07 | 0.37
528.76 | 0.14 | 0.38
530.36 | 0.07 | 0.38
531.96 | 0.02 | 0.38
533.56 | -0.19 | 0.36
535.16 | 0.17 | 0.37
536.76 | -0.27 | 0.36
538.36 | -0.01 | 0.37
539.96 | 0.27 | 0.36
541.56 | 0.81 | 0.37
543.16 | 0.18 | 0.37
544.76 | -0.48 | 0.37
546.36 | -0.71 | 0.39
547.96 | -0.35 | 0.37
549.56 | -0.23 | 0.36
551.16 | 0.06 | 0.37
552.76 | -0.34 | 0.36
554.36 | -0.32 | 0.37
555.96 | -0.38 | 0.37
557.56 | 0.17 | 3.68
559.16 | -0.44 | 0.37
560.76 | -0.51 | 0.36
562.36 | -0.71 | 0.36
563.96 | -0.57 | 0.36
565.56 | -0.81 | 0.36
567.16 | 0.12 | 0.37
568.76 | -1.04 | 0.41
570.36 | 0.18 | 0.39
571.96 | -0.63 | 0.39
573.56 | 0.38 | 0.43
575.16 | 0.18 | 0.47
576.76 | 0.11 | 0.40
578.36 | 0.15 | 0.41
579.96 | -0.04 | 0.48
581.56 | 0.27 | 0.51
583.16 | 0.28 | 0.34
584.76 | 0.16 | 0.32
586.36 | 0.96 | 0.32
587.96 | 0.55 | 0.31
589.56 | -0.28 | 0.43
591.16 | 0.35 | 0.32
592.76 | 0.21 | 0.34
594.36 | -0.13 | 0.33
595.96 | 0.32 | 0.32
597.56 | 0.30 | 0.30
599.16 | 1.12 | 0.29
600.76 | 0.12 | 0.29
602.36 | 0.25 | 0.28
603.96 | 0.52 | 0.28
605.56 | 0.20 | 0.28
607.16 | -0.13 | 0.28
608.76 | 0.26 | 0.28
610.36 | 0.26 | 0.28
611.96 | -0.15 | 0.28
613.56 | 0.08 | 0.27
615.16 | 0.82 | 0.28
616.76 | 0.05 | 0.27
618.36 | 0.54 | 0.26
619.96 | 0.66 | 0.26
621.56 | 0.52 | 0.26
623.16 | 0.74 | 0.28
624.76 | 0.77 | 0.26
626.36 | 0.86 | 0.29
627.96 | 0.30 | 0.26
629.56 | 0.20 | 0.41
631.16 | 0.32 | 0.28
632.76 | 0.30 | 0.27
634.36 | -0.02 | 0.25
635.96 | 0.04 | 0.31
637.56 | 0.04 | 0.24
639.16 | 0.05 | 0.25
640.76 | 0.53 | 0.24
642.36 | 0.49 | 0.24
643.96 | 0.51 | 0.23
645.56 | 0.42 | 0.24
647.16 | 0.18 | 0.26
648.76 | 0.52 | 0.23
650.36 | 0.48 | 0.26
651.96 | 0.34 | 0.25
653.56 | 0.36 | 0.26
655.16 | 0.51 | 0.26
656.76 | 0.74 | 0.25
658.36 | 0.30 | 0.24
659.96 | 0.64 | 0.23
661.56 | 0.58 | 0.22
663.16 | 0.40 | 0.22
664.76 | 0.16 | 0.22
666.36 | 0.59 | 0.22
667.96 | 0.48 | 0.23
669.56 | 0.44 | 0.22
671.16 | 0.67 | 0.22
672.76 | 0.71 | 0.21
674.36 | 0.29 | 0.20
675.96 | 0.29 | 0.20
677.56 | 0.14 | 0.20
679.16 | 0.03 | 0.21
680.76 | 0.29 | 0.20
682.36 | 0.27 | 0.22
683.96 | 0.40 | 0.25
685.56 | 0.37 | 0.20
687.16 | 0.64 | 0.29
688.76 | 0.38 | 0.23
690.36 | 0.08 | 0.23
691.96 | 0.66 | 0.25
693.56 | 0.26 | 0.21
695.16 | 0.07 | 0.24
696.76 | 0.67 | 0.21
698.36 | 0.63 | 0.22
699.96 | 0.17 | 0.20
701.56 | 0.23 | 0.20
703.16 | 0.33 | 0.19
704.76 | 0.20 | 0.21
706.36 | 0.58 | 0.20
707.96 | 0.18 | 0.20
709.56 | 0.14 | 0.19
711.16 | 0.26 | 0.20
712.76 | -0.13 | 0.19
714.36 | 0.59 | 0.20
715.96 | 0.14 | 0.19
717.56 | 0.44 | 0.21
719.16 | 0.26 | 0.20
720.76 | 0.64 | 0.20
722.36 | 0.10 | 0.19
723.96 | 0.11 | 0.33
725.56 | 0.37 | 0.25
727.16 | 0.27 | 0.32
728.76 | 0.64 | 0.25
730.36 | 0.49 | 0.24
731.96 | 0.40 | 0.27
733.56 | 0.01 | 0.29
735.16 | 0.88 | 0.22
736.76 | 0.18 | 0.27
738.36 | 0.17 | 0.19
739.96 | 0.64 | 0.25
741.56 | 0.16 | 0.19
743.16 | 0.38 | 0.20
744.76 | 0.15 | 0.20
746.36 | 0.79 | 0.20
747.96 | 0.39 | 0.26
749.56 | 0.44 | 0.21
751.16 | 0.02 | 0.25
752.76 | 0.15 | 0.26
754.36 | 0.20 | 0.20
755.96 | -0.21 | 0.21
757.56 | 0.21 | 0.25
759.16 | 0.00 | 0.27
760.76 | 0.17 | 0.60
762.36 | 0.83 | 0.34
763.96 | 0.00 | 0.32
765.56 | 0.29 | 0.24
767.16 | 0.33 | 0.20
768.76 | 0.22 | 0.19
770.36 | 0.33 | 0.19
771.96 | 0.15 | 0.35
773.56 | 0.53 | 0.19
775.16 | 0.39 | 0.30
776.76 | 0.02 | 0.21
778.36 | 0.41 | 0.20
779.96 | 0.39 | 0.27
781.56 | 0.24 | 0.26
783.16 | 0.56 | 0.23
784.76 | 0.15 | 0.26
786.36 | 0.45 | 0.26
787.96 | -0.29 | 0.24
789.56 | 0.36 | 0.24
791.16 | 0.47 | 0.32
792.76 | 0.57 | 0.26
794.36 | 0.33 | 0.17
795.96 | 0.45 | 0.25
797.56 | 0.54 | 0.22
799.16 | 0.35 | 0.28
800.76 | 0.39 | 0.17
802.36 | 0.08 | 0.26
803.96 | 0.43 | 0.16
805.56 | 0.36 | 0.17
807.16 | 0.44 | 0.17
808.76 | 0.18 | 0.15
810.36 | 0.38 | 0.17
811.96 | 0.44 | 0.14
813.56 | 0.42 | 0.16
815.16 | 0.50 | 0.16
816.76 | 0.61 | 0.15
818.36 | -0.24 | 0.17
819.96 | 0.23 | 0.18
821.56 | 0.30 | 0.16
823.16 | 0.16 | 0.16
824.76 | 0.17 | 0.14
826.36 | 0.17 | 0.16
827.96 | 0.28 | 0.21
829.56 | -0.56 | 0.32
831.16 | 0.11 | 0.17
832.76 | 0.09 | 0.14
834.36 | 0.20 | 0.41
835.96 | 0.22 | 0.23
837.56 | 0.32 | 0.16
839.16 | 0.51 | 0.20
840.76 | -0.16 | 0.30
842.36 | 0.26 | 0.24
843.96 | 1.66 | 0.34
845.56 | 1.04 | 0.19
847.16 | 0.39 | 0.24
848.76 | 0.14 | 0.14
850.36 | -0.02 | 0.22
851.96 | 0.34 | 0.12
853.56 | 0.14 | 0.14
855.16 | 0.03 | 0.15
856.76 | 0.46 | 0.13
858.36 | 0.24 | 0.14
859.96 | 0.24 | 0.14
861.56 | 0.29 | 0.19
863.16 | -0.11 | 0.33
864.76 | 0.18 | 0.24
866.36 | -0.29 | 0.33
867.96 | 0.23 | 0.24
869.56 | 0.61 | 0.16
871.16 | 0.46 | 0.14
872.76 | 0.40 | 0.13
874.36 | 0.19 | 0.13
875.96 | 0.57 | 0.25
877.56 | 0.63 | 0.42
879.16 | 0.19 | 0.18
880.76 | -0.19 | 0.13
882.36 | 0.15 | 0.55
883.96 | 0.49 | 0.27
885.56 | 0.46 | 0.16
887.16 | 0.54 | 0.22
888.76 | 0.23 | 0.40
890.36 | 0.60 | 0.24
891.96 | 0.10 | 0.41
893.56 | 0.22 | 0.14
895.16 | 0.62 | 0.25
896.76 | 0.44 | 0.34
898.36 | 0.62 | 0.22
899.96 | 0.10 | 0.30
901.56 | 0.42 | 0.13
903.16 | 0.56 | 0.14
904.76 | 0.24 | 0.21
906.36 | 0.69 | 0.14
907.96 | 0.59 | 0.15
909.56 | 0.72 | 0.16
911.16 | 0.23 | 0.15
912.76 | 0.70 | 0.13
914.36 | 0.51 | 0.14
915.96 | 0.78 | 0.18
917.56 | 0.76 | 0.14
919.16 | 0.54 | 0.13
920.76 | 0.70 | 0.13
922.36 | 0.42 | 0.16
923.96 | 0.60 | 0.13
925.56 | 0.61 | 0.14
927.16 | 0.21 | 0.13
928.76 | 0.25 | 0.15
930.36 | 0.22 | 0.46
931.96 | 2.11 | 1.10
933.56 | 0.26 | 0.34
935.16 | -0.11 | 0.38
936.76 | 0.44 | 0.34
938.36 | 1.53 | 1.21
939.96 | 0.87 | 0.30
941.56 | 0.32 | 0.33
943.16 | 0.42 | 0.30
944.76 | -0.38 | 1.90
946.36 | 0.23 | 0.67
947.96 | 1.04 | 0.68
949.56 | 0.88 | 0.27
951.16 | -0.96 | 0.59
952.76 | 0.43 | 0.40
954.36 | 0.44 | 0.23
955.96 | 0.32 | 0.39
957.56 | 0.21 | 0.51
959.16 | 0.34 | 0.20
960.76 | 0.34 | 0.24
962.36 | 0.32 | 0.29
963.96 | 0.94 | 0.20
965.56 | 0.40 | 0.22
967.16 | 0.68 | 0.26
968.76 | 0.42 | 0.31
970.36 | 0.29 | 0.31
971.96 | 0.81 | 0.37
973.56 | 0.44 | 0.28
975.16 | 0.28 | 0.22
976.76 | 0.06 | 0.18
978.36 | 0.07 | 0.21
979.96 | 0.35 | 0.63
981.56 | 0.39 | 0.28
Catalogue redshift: 1.26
